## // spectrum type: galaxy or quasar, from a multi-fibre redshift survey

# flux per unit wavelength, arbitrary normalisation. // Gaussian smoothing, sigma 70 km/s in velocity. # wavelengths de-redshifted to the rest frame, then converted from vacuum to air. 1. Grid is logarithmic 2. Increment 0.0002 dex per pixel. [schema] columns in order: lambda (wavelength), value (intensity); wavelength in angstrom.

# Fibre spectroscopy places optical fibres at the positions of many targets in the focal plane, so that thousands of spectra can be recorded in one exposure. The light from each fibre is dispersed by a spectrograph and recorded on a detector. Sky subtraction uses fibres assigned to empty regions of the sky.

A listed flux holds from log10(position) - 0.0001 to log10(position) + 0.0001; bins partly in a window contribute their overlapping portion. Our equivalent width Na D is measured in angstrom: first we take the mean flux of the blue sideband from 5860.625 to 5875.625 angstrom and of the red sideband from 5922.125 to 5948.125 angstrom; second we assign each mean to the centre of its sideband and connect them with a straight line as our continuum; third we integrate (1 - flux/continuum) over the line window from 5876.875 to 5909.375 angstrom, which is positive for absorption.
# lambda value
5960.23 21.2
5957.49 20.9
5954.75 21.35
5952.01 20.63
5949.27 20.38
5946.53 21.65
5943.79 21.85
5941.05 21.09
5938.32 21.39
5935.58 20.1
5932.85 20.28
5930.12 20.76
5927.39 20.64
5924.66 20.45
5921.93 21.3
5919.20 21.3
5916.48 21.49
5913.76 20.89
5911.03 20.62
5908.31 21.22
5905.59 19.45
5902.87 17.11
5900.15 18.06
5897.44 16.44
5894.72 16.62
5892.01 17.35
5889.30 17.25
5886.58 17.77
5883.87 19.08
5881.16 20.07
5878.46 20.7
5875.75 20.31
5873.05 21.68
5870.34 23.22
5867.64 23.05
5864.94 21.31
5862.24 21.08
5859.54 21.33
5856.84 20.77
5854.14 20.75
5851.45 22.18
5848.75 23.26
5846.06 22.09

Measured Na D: 4.7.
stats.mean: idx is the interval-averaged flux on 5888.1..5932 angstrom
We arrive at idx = 19.5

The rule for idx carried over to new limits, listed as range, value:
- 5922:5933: 20.6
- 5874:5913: 18.8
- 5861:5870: 22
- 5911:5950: 21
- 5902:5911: 19.6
